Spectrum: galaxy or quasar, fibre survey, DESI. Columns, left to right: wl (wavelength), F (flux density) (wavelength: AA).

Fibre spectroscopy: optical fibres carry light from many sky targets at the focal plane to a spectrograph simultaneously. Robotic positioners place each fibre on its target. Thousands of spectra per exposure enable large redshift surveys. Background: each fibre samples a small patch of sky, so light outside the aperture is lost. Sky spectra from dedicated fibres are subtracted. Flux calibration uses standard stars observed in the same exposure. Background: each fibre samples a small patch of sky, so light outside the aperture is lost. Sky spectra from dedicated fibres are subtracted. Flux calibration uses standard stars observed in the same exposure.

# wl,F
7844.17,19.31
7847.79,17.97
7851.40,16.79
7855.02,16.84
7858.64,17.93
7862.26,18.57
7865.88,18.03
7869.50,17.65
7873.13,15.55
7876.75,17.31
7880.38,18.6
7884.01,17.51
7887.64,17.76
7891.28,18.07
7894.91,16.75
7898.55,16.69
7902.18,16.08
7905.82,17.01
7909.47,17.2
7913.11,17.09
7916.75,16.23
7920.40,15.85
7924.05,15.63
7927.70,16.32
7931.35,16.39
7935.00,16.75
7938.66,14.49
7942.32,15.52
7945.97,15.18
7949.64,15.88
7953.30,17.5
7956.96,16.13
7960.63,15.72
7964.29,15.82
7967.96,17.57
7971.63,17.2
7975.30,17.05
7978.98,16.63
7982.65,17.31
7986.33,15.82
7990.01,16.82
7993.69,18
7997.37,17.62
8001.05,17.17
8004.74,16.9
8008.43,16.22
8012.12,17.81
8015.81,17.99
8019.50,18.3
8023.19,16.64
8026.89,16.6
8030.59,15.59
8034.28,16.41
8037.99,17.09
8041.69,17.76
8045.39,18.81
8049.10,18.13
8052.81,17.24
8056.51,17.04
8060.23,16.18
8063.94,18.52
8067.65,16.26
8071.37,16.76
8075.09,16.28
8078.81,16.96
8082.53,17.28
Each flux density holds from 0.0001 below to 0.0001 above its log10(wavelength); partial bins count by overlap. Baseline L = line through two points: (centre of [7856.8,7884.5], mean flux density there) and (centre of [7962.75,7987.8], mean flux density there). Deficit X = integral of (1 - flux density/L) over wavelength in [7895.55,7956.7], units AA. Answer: 3.4 AA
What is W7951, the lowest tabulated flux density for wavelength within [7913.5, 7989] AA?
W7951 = 14.49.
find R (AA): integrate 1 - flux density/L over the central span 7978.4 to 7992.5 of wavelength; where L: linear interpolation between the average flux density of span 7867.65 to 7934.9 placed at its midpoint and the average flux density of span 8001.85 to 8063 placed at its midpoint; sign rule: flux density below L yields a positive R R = 0.3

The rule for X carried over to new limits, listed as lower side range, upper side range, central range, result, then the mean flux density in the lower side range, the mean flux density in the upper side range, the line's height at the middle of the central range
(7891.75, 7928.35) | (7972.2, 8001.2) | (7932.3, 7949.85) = 1.2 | 16.6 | 17.1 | 16.8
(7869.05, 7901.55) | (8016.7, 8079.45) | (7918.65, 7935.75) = 1.1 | 17.3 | 17.1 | 17.2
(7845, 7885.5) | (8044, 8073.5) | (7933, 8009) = 3.9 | 17.6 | 17.3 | 17.4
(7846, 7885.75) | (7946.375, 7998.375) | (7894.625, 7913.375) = 0.5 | 17.5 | 16.7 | 17.2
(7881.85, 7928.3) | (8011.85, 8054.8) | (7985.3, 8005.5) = 0.1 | 16.8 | 17.4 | 17.2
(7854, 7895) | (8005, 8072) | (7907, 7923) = 0.9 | 17.6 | 17.2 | 17.5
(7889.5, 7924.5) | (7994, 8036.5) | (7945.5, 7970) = 0.8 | 16.7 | 17.1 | 16.9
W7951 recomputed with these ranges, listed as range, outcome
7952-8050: 15.59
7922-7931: 15.63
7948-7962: 15.72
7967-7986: 16.63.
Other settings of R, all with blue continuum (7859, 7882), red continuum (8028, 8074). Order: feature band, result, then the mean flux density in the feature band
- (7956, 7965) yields 0.8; 15.9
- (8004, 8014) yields 0.1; 17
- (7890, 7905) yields 0.6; 16.9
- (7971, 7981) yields 0.2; 16.9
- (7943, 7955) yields 0.9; 16.1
